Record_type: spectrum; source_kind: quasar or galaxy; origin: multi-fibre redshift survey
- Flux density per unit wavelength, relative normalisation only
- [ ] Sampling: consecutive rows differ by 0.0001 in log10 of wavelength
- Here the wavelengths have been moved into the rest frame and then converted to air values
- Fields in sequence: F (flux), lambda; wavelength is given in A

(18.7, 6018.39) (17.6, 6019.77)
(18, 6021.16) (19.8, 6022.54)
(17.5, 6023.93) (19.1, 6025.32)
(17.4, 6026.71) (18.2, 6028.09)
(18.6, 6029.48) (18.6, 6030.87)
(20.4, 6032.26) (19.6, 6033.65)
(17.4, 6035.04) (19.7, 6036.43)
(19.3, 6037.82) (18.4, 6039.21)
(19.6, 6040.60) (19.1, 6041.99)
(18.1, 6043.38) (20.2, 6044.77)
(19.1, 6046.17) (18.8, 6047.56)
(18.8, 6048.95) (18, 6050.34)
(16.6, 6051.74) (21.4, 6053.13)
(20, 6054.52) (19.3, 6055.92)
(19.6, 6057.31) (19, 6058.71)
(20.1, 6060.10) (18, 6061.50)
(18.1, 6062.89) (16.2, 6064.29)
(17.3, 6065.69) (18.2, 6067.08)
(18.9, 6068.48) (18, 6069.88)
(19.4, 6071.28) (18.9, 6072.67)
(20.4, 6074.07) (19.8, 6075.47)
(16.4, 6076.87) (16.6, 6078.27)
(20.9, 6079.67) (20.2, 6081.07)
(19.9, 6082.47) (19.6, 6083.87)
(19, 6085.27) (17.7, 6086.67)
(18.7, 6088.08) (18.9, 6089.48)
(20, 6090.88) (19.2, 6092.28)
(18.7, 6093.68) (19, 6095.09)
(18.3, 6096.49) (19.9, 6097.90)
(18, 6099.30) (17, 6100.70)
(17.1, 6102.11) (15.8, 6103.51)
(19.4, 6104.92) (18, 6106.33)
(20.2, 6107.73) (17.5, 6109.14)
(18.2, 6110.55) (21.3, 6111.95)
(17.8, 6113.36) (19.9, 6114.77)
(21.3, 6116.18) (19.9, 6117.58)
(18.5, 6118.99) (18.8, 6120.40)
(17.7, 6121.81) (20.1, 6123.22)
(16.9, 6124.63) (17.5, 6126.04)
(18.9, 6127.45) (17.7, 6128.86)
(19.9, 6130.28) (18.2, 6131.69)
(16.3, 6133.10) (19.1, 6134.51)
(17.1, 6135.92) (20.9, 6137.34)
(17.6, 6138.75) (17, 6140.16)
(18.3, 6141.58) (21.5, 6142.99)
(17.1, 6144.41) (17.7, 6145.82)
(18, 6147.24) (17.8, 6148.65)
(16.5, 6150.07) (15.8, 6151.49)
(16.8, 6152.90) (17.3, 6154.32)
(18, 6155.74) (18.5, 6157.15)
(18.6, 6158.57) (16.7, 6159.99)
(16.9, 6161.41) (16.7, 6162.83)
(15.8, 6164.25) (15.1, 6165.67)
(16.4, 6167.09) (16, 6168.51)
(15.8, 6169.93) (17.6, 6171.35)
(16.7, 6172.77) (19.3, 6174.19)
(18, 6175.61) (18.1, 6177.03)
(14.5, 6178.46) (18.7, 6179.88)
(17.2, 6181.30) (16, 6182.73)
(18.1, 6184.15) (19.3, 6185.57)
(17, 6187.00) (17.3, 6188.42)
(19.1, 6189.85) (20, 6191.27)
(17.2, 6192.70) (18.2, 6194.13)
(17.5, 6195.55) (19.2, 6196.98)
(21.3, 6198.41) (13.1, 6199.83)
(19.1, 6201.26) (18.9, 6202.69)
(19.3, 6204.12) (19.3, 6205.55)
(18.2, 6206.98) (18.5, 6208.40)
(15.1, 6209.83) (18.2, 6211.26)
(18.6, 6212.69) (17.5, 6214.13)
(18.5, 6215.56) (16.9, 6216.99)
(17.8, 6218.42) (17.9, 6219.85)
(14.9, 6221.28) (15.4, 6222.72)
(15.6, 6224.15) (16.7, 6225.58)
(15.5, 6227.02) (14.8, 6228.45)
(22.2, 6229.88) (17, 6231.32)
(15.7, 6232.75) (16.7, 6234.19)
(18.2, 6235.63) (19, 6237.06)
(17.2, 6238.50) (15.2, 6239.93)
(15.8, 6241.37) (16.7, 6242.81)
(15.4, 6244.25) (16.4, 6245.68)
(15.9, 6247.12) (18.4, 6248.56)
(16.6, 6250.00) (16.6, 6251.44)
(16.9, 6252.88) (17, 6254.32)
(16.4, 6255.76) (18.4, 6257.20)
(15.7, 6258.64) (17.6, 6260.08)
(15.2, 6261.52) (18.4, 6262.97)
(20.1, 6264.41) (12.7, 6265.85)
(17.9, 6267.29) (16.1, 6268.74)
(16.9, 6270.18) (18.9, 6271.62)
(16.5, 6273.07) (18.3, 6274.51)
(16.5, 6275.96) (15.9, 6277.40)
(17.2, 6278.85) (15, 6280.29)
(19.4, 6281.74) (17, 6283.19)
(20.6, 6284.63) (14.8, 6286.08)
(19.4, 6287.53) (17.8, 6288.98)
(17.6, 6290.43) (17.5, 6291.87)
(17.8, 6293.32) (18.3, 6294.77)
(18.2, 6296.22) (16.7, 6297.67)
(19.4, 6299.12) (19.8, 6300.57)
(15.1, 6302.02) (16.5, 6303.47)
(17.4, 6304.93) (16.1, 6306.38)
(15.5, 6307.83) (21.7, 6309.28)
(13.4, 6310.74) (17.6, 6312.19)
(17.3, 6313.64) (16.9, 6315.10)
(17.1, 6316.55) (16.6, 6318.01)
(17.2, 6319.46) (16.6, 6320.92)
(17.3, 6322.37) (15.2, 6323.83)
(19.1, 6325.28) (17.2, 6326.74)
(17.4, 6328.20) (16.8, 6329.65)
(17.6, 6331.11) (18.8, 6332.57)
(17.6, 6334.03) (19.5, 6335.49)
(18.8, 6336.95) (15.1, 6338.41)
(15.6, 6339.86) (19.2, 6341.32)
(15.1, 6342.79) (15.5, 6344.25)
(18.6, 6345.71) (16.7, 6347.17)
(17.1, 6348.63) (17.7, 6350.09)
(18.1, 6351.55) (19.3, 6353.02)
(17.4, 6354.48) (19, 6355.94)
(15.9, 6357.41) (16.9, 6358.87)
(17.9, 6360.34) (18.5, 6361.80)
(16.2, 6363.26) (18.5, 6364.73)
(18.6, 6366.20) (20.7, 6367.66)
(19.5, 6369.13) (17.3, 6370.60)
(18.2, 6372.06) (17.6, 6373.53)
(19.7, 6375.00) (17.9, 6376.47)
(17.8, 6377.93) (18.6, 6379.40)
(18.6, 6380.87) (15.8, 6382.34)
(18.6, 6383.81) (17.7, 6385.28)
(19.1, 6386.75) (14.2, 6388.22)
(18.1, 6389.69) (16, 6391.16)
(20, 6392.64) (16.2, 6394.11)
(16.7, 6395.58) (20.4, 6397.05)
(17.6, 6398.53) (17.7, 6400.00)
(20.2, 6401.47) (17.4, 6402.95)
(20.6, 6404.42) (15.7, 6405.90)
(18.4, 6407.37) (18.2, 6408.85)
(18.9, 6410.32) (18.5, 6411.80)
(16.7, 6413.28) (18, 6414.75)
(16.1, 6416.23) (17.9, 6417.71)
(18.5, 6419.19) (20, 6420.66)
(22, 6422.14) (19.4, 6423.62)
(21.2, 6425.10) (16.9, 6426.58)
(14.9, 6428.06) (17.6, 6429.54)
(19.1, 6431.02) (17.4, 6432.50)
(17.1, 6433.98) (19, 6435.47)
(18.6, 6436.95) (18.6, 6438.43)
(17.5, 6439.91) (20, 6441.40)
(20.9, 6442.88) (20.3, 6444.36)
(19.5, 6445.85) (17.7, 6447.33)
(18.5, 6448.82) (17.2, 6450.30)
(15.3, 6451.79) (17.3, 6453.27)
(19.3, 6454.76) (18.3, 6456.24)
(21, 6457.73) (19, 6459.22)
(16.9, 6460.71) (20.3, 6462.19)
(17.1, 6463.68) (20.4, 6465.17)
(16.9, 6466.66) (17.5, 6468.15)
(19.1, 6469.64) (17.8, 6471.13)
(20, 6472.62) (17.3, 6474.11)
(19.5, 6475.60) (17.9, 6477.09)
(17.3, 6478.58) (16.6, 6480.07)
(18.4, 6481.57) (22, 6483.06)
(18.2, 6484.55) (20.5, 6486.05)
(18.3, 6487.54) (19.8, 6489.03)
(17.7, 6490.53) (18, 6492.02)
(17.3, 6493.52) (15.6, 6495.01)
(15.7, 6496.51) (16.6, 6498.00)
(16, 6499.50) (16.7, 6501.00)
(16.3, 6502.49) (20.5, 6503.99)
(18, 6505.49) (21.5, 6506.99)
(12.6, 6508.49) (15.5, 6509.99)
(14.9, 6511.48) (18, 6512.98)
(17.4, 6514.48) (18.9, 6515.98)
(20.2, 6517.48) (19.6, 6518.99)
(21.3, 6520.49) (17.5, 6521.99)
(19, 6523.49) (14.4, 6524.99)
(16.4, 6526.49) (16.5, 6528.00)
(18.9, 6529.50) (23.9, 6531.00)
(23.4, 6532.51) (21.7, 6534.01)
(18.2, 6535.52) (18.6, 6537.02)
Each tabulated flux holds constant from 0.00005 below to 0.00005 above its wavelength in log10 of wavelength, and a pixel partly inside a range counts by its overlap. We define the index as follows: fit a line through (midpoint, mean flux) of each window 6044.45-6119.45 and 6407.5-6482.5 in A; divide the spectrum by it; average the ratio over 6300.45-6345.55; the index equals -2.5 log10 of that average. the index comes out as 0.09 mag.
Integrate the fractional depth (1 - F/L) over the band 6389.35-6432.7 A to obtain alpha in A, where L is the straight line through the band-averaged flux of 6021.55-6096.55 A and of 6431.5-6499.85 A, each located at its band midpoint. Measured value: 0.4 A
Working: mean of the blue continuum 18.9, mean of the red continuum 18.3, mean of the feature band 18.2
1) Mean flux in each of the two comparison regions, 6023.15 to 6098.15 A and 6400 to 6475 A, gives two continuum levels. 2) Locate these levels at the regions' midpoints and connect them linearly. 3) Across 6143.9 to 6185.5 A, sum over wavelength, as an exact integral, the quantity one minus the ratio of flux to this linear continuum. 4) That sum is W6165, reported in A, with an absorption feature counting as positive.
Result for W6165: 3.6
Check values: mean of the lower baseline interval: 18.8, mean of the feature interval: 17.1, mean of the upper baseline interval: 18.4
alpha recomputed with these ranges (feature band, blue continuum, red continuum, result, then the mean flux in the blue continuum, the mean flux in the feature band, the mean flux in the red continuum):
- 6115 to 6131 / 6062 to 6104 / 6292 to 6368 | -0.4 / 18.6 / 18.9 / 17.4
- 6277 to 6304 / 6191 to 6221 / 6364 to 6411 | 0.7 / 18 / 17.6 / 18.1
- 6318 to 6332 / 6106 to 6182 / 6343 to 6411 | 0.6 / 17.9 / 17.2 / 17.9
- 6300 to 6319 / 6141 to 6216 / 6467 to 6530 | 0.8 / 17.7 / 17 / 17.9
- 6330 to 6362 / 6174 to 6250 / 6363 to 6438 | 0.8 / 17.4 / 17.5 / 18.2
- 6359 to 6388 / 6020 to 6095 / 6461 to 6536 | 0.4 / 18.8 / 18.2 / 18.3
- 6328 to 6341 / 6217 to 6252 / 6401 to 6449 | 0.1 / 16.7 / 17.5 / 18.5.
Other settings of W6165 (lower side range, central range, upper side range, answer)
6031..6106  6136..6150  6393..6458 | 0.3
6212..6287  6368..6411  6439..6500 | -0.5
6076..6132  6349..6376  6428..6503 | 0.3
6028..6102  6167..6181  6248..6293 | 0.6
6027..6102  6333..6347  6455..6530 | 0.8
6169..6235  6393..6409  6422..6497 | 0.1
